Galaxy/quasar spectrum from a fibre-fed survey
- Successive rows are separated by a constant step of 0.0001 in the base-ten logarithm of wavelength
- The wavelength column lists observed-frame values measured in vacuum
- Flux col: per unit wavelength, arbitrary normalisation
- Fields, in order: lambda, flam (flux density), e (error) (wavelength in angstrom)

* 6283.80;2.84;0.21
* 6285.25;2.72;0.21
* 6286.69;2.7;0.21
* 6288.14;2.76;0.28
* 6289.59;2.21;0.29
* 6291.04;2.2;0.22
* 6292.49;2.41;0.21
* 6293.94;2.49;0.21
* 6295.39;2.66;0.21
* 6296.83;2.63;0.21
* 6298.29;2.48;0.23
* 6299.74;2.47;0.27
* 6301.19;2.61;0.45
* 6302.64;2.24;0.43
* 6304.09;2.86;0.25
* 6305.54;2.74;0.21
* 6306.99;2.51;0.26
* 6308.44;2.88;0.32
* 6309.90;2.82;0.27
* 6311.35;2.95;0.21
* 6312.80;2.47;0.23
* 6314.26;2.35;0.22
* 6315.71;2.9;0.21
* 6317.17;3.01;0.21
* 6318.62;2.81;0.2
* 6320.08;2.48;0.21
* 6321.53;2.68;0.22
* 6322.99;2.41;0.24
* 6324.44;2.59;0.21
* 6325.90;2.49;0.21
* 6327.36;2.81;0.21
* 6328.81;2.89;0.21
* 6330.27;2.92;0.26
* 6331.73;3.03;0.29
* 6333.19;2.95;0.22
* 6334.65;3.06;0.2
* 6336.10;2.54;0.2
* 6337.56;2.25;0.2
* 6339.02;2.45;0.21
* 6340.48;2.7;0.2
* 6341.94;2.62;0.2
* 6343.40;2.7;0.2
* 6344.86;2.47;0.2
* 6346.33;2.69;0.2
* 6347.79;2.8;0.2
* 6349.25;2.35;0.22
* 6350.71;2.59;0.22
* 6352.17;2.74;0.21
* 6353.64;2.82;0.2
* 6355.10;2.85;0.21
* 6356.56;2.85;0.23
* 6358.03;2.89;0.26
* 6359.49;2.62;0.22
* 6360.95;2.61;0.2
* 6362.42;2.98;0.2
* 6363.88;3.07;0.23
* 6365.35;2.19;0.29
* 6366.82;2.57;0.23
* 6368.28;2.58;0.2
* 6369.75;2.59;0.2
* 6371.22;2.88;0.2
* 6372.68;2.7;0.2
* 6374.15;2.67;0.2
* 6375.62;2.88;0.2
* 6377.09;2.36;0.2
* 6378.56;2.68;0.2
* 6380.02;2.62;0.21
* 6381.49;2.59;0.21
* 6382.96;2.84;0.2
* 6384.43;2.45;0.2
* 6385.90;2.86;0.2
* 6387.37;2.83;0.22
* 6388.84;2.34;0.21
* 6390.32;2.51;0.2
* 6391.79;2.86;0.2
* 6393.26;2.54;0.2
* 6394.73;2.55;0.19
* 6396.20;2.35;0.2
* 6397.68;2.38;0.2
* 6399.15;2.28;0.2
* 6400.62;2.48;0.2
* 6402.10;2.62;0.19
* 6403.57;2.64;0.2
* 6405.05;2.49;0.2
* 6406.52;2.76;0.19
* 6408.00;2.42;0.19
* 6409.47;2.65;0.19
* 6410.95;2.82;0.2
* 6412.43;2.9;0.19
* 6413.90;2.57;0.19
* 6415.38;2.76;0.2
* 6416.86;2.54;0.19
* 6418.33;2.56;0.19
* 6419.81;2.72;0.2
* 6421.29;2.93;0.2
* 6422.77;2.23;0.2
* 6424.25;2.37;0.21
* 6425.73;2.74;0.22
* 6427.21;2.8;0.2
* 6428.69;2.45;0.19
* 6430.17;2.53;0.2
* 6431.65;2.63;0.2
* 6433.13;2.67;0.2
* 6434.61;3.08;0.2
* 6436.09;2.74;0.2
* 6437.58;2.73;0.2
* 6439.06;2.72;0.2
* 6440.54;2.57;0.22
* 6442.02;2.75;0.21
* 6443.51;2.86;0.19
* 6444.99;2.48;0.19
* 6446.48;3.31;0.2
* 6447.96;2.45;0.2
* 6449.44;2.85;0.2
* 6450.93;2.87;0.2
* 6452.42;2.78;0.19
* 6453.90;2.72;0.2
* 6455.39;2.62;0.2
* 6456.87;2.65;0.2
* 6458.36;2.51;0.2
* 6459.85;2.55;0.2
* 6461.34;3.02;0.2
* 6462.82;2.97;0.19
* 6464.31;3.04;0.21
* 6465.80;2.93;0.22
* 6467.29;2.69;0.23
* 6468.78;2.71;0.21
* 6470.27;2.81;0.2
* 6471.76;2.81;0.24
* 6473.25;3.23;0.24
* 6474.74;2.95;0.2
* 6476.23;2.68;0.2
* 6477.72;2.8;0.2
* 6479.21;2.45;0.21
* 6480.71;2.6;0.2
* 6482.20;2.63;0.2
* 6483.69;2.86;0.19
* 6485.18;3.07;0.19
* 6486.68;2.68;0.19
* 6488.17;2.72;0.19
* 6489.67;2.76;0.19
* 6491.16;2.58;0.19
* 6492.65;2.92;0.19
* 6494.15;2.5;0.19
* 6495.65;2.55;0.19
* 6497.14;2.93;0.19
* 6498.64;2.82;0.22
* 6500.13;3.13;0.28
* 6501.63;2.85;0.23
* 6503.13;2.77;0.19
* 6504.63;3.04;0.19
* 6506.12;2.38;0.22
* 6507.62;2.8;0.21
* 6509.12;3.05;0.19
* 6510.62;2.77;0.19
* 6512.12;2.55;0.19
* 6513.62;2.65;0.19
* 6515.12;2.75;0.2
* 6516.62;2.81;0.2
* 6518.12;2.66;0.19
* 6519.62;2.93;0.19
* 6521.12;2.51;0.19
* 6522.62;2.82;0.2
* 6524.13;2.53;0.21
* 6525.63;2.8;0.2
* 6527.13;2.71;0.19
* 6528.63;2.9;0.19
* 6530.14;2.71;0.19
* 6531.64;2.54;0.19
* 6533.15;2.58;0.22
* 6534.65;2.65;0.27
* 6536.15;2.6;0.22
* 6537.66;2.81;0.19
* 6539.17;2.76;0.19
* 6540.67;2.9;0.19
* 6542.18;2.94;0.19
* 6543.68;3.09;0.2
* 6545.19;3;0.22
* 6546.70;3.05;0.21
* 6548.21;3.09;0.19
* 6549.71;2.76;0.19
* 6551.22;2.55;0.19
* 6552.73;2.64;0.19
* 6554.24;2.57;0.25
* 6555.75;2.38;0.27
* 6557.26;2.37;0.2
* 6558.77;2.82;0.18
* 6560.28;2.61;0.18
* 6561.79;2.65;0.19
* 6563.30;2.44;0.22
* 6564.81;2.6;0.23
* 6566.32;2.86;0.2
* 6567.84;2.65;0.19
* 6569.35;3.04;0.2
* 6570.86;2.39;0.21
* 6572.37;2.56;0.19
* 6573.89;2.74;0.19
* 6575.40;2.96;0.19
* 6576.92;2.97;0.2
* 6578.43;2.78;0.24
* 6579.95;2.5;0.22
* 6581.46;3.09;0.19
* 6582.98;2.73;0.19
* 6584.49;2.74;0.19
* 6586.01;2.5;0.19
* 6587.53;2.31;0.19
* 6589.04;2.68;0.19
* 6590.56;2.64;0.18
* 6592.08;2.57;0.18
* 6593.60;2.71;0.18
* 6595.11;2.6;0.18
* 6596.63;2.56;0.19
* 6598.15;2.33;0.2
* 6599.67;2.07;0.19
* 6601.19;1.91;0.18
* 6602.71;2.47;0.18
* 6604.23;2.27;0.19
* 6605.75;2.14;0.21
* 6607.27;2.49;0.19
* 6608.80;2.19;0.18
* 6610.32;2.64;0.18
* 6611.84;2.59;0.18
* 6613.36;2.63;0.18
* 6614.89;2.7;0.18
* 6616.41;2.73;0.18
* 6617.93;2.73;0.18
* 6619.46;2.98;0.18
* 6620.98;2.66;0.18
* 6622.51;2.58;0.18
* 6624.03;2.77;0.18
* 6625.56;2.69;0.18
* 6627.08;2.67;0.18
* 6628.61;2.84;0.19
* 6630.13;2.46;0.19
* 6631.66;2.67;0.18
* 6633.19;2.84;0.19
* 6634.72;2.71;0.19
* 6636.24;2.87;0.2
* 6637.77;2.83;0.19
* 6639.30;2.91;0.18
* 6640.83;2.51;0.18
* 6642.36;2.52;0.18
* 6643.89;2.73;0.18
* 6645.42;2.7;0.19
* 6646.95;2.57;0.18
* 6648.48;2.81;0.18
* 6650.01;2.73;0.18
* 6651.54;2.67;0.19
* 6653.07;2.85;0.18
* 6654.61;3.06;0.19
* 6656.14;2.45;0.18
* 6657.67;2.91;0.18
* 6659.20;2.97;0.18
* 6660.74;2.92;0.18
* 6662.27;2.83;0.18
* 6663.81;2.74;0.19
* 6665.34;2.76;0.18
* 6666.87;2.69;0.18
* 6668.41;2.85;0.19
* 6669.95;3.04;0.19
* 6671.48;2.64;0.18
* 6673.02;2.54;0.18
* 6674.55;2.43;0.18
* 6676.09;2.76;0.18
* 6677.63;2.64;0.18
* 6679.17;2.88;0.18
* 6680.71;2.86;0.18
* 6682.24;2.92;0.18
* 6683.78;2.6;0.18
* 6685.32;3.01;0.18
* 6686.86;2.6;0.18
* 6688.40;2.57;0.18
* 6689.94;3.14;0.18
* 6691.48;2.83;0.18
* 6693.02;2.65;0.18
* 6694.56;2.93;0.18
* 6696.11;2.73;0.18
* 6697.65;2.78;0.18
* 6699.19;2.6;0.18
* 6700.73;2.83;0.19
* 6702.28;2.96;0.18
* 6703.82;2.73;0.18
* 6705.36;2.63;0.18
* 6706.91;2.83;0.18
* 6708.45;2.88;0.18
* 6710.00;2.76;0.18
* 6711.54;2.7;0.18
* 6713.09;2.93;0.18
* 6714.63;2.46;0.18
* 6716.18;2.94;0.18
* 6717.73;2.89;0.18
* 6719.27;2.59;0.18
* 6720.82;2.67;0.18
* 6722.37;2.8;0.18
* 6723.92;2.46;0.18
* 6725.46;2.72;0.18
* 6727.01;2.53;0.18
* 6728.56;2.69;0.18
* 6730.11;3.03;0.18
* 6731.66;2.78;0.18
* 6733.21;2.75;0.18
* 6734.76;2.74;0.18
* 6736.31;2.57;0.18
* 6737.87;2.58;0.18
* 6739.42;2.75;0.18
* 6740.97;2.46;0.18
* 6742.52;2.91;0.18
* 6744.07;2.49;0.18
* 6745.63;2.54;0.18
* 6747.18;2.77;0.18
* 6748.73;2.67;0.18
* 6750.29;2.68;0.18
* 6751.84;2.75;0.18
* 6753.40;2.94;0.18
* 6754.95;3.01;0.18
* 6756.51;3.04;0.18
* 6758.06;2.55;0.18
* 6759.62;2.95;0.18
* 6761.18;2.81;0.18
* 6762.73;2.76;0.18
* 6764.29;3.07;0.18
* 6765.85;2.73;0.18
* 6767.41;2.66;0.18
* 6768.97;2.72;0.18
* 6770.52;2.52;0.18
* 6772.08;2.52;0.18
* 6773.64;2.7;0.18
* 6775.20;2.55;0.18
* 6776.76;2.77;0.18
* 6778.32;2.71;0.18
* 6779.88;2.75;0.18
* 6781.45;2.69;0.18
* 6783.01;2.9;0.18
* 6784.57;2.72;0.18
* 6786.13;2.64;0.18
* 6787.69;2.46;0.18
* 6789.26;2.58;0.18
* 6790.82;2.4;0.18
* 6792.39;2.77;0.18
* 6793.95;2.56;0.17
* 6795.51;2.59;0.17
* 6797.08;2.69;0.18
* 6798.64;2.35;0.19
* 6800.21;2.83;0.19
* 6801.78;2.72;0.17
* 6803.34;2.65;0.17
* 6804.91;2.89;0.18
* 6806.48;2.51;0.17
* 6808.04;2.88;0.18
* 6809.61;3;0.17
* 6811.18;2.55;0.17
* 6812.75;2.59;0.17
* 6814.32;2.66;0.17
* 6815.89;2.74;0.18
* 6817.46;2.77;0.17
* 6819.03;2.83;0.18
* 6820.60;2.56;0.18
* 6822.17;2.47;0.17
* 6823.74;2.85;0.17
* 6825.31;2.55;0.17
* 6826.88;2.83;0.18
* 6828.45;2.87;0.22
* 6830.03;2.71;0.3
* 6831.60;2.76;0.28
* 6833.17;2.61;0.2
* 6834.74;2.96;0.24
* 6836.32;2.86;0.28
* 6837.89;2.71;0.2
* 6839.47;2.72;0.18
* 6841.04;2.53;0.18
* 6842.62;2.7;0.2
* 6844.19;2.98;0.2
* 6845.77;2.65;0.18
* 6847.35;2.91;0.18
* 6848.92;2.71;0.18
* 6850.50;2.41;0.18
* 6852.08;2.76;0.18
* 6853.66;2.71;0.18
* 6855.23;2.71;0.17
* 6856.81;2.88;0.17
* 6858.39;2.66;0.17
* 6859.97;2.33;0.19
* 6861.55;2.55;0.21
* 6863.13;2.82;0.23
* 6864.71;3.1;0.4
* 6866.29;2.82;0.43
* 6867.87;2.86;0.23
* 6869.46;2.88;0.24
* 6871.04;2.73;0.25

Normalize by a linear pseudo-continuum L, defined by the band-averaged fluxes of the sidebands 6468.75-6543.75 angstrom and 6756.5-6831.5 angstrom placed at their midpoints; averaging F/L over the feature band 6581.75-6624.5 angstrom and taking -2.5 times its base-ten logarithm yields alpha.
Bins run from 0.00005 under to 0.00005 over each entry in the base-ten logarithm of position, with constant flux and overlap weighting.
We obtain 0.08 mag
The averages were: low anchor 2.76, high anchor 2.7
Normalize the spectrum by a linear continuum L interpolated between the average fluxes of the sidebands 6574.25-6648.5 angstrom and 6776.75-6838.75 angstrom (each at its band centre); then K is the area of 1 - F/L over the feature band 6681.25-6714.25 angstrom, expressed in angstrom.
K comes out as -1.6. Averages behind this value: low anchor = 2.62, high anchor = 2.7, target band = 2.79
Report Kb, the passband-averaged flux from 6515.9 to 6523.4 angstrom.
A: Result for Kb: 2.74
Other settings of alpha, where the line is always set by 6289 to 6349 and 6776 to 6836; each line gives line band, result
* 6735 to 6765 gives -0.025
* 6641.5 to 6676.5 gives -0.027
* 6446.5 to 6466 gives -0.051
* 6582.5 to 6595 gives 0.025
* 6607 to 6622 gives 0.015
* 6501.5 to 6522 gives -0.035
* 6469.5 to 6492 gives -0.048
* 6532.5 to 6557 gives -0.041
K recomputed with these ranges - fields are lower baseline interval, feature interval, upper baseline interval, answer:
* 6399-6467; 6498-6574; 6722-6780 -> -0.94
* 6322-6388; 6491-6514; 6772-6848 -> -0.70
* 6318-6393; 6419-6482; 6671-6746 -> -1.03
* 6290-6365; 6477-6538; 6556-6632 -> -2.55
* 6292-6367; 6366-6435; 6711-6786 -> 1.62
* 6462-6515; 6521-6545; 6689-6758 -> 0.26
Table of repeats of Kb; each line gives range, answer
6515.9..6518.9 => 2.74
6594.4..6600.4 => 2.39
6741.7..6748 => 2.68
